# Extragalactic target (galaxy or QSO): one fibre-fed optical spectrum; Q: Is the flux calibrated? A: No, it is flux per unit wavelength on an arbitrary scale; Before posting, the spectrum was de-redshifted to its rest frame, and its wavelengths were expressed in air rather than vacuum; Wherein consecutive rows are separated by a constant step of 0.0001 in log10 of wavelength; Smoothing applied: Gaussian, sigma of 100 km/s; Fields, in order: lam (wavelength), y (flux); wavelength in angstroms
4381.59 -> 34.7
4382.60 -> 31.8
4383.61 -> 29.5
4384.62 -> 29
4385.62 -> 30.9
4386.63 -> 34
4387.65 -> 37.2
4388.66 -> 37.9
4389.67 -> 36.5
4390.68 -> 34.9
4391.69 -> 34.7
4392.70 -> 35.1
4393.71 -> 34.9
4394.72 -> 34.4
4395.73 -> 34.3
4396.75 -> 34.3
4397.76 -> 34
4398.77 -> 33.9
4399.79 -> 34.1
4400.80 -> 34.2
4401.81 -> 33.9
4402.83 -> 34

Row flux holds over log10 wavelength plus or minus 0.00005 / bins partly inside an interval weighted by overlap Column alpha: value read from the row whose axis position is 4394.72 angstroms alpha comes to 34.4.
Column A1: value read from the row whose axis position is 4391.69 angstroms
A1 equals 34.7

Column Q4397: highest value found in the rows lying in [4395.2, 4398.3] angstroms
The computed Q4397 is 34.3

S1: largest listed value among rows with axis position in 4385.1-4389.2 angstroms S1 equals 37.9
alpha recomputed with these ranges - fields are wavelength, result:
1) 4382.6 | 31.8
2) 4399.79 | 34.1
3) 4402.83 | 34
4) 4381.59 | 34.7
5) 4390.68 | 34.9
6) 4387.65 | 37.2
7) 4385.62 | 30.9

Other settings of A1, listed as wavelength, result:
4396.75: 34.3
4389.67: 36.5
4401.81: 33.9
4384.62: 29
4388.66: 37.9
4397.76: 34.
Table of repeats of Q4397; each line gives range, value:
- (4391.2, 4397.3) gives 35.1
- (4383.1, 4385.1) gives 29.5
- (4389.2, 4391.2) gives 36.5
